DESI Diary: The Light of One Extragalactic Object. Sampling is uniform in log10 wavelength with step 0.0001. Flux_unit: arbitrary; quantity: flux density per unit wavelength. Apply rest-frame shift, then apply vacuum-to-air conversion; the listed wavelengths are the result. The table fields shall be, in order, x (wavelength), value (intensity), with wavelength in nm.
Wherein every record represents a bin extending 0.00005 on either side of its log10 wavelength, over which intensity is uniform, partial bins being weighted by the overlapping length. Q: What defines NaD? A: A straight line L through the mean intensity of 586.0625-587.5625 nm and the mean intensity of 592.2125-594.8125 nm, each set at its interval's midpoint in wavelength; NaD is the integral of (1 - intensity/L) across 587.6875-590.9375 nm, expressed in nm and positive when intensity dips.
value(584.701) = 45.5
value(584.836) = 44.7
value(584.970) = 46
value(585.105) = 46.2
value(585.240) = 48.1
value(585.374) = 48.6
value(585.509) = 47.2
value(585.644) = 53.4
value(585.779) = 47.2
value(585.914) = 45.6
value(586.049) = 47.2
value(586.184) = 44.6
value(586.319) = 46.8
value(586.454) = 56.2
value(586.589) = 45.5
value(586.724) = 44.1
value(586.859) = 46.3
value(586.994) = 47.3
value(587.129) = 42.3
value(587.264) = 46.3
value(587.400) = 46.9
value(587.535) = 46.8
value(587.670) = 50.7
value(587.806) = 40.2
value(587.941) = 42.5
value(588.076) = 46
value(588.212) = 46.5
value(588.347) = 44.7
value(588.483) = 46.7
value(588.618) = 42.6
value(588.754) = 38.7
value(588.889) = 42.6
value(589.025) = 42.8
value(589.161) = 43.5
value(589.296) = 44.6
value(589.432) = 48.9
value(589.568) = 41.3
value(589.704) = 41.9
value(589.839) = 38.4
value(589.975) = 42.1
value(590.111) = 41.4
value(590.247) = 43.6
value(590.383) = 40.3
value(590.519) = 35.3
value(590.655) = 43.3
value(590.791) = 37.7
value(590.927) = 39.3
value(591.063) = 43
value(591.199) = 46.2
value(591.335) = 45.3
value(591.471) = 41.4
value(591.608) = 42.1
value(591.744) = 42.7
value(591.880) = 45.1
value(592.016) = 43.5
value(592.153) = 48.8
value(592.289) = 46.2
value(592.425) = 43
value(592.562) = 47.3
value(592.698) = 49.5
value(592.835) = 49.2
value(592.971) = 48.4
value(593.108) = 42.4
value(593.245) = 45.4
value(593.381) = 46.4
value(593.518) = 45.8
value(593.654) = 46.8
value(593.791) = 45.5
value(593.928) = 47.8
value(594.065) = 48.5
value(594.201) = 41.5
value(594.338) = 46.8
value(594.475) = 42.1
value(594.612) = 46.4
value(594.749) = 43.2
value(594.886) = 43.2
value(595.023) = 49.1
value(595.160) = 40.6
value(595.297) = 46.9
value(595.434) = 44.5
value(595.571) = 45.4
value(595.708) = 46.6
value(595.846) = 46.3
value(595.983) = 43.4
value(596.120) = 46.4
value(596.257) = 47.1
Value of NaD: 0.28 nm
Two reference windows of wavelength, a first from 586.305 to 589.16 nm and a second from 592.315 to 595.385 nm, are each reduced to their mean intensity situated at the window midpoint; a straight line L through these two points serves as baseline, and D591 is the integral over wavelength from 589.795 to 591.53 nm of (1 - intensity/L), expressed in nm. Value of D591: 0.16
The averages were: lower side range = 45.3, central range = 41.4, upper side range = 45.7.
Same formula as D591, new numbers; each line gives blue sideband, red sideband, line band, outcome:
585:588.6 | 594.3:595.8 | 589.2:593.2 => 0.19 nm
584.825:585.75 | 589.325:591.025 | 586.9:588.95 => -0.02 nm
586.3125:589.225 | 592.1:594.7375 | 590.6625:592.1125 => 0.10 nm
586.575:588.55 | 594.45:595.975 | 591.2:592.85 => 0.00 nm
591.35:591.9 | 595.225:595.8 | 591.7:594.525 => -0.12 nm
